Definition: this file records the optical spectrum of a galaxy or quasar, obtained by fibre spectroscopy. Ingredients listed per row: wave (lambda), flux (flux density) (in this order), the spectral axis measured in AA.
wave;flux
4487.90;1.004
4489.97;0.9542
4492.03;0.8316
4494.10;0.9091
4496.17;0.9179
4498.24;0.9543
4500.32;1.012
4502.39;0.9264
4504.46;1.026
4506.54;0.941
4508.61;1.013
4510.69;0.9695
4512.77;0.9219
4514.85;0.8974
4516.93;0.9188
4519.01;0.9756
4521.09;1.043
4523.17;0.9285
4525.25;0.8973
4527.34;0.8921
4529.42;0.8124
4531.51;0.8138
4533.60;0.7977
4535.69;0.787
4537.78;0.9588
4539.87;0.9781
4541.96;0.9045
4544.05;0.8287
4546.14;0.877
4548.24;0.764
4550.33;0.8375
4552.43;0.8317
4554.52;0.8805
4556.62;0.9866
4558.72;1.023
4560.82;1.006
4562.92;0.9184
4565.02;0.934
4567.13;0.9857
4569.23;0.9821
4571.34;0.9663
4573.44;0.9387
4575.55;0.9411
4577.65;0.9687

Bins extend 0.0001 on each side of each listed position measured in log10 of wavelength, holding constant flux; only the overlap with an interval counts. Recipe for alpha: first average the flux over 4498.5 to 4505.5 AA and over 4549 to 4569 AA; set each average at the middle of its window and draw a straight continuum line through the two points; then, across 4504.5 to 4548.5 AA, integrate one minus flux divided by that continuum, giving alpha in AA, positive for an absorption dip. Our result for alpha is 2.6 AA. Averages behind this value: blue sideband 0.984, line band 0.906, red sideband 0.933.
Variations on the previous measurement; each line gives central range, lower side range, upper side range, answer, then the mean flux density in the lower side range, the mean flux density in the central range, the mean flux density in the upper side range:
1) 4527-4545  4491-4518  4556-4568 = 1.8 AA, 0.941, 0.863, 0.975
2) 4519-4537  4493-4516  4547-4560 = 0.9 AA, 0.953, 0.879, 0.889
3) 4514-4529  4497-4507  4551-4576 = 0.5 AA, 0.972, 0.932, 0.948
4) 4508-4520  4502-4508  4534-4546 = 0.0 AA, 0.973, 0.946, 0.886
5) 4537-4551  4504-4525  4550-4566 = 0.9 AA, 0.959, 0.878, 0.931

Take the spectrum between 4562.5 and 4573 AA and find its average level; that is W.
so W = 0.958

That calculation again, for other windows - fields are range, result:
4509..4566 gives 0.904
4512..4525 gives 0.945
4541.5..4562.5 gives 0.895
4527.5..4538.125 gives 0.83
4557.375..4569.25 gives 0.974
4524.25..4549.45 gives 0.859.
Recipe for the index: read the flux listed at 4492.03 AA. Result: 0.8316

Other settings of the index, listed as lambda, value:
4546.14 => 0.877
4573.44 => 0.9387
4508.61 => 1.013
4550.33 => 0.8375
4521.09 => 1.043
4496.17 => 0.9179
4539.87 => 0.9781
